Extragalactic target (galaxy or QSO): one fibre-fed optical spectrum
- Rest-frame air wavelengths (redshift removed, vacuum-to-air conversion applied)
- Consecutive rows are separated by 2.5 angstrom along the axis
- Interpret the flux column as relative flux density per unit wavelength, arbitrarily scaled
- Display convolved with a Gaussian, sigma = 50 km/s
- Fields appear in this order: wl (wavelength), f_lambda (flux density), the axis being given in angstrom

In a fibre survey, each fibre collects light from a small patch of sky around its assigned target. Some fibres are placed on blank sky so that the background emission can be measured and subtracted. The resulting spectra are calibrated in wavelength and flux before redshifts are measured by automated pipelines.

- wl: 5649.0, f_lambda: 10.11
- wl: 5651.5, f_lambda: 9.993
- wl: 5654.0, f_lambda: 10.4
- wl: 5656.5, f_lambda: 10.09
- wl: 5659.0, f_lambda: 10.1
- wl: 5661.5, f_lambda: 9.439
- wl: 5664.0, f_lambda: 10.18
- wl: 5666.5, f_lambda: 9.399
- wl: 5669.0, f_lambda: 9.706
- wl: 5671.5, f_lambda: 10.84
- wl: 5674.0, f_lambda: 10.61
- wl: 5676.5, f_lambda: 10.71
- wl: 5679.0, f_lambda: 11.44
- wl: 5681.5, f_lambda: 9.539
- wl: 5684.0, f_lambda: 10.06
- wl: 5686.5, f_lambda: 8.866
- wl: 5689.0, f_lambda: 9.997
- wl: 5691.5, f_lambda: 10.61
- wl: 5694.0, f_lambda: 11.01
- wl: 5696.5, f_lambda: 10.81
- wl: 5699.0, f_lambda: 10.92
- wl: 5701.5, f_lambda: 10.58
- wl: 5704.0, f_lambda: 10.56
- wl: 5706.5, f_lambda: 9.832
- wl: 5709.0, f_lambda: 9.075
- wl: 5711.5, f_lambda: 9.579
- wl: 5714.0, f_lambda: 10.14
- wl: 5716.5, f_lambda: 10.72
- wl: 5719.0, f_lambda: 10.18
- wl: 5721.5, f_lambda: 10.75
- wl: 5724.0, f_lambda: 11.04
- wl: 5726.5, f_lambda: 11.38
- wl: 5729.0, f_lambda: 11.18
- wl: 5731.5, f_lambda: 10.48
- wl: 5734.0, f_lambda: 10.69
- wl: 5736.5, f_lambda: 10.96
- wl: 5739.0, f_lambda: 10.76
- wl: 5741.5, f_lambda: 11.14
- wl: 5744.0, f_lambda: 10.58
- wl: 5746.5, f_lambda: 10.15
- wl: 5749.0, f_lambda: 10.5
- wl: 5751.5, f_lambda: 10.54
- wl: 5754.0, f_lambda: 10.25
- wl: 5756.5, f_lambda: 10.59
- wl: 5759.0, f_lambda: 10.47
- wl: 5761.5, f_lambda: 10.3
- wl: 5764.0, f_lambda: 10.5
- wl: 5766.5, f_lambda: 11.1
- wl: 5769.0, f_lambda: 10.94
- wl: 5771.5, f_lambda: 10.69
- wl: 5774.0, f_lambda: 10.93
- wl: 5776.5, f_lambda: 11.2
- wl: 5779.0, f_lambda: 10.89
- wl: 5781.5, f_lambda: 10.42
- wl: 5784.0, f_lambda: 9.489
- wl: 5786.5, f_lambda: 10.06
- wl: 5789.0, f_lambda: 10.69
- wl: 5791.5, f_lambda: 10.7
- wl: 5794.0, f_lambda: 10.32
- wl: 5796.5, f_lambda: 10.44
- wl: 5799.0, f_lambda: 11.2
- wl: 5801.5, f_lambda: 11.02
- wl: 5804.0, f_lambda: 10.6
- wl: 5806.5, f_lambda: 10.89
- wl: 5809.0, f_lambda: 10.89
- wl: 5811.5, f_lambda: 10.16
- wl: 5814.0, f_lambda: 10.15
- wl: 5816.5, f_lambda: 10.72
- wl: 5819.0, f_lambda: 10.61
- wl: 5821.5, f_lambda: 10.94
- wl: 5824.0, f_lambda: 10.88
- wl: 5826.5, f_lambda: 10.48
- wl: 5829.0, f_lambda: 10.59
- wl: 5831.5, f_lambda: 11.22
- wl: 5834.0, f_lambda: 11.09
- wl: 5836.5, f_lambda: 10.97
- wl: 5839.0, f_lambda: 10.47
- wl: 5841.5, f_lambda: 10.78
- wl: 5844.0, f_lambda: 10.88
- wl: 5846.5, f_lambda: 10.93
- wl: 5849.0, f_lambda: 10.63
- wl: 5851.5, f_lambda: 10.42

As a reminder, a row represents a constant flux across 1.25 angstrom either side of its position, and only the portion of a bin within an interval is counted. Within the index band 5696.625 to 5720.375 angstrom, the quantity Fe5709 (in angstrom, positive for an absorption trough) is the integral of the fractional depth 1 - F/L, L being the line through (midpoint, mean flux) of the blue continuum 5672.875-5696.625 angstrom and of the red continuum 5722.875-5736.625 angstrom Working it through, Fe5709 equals 1.0 angstrom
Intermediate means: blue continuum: 10.3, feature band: 10.2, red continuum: 11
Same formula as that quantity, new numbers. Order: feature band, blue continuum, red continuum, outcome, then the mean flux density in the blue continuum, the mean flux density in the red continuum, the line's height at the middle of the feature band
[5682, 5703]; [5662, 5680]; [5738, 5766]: 0.2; 10.4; 10.5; 10.4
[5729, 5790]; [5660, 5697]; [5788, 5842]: -0.6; 10.2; 10.7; 10.5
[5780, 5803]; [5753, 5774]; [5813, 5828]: 0.3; 10.6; 10.6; 10.6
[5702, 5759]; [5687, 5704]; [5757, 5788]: 0.4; 10.6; 10.6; 10.6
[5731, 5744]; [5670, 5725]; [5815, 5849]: -0.4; 10.4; 10.8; 10.5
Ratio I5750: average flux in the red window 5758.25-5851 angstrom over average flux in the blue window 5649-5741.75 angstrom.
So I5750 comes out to 1.03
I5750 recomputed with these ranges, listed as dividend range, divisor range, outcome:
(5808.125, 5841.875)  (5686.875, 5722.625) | 1.04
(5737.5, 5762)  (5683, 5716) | 1.04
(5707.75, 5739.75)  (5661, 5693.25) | 1.04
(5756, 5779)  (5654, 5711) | 1.06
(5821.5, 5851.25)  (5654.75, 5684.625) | 1.06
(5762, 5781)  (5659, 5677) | 1.07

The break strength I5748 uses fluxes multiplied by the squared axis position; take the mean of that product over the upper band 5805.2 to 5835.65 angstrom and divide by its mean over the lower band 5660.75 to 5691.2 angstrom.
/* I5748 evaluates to 1.1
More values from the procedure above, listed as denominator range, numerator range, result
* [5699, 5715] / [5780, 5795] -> 1.05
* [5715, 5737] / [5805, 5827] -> 1.02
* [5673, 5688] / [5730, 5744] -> 1.08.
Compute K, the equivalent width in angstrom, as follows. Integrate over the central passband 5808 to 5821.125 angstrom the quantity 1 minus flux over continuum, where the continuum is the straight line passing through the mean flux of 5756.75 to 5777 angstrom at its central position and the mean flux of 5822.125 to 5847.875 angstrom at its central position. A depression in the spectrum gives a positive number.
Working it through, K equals 0.3 angstrom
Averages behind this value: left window 10.7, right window 10.8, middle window 10.5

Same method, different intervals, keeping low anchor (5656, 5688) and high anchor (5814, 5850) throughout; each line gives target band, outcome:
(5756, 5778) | -0.5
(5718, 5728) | -0.5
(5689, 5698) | -0.5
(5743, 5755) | 0.0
